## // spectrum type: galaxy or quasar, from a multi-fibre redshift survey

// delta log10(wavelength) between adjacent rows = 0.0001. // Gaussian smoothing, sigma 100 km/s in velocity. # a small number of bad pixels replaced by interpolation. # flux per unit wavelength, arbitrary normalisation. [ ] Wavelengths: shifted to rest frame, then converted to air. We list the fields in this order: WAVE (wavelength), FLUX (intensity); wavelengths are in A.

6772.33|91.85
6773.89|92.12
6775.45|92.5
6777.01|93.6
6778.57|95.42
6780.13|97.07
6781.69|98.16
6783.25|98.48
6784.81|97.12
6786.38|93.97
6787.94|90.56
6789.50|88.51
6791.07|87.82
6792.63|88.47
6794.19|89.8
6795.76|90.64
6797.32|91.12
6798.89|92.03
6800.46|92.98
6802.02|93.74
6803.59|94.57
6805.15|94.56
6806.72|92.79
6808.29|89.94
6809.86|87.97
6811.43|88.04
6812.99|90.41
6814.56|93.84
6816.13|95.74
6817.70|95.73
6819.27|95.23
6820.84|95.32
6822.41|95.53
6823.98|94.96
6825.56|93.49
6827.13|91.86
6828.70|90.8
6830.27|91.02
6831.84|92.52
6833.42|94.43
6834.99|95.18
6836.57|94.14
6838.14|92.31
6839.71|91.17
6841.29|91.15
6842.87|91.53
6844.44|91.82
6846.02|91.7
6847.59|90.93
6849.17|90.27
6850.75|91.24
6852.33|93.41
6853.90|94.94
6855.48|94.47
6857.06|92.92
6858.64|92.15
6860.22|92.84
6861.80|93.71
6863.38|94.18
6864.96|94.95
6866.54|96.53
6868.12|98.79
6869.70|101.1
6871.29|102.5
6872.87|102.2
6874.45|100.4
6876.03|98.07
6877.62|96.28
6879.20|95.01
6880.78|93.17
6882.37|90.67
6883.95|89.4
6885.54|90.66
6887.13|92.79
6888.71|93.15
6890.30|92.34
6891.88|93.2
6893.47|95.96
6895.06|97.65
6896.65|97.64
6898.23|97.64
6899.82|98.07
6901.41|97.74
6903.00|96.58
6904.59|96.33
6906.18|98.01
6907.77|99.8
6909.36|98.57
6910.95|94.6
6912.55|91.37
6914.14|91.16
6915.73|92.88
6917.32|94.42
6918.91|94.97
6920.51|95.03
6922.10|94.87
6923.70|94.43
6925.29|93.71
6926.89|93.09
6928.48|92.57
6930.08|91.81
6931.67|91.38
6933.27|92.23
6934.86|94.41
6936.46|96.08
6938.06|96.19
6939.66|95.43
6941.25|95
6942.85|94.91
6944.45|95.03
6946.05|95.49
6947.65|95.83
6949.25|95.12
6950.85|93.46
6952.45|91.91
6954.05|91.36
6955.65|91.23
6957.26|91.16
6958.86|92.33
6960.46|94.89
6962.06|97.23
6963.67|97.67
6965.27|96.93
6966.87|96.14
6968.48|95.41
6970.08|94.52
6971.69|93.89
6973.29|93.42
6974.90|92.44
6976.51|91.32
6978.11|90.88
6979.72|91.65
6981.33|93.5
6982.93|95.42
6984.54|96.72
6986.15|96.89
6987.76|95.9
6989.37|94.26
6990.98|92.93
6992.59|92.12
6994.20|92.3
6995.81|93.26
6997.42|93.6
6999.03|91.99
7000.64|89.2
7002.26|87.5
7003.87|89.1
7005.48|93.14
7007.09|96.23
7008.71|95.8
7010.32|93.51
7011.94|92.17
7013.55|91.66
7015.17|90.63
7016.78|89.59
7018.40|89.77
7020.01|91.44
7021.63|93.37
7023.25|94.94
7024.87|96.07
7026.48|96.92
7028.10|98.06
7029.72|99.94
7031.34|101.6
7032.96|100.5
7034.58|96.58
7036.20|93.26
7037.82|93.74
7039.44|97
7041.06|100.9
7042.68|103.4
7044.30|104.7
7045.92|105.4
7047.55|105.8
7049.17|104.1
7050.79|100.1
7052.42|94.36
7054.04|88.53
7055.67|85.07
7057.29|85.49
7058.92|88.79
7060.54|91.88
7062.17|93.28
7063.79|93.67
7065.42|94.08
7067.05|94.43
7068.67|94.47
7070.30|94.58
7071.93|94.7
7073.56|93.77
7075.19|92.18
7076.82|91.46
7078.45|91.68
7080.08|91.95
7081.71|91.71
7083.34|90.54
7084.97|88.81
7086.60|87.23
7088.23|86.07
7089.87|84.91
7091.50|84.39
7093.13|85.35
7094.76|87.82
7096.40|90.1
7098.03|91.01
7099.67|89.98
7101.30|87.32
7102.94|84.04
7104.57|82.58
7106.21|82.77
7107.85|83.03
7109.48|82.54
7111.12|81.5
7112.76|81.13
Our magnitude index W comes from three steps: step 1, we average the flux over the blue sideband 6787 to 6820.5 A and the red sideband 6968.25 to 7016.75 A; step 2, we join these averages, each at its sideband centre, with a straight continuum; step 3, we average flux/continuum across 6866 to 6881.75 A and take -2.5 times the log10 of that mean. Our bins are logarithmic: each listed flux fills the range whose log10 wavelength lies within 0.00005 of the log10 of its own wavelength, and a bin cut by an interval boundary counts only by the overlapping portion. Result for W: -0.07 mag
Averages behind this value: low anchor 91.7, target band 98.3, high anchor 93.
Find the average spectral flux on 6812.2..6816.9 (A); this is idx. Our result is 93.4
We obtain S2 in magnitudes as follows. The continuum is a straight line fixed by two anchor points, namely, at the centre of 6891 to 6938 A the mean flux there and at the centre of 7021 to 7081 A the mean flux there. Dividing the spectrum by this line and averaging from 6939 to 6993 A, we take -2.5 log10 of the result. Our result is 0.012 mag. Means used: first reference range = 95.1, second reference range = 95.7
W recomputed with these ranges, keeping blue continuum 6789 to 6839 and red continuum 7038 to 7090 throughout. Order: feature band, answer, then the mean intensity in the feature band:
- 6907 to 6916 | -0.021 mag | 94.8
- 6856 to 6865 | -0.008 mag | 93.3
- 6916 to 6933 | -0.005 mag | 93.6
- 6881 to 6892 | 0.013 mag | 91.7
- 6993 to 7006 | 0.027 mag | 91.3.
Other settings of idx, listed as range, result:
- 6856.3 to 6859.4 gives 92.5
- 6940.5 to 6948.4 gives 95.2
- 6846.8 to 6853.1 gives 91.4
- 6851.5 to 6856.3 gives 94.3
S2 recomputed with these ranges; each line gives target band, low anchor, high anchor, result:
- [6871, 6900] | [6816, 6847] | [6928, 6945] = -0.021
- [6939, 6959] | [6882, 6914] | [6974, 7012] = 0.002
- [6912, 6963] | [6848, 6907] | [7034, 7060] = 0.023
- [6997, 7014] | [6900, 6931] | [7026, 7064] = 0.047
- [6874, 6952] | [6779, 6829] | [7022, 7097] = -0.016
